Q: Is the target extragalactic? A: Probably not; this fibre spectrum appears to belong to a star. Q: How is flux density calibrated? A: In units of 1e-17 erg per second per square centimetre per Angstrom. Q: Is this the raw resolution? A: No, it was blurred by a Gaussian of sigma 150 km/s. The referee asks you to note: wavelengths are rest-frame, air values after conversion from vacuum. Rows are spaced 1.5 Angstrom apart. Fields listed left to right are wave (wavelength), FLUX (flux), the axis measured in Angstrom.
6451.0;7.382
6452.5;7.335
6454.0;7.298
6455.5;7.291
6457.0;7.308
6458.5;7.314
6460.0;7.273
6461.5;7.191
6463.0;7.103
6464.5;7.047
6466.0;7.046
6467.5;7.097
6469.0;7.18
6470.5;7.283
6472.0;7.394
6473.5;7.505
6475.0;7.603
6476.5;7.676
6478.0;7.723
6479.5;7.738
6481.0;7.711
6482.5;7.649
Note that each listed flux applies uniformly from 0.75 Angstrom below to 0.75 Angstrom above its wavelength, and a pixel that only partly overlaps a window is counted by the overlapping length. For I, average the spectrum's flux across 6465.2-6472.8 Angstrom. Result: 7.2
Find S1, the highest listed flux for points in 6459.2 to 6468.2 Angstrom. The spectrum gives 7.273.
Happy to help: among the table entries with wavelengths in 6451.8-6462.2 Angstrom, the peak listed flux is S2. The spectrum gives 7.335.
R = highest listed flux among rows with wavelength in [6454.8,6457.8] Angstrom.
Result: 7.308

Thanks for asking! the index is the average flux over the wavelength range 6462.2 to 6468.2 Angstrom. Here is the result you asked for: 7.07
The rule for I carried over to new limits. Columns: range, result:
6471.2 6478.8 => 7.58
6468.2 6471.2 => 7.23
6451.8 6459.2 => 7.31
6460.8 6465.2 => 7.11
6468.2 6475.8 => 7.39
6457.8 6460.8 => 7.29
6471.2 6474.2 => 7.45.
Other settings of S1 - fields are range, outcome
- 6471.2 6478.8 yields 7.723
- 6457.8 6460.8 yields 7.314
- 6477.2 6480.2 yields 7.738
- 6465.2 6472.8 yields 7.394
